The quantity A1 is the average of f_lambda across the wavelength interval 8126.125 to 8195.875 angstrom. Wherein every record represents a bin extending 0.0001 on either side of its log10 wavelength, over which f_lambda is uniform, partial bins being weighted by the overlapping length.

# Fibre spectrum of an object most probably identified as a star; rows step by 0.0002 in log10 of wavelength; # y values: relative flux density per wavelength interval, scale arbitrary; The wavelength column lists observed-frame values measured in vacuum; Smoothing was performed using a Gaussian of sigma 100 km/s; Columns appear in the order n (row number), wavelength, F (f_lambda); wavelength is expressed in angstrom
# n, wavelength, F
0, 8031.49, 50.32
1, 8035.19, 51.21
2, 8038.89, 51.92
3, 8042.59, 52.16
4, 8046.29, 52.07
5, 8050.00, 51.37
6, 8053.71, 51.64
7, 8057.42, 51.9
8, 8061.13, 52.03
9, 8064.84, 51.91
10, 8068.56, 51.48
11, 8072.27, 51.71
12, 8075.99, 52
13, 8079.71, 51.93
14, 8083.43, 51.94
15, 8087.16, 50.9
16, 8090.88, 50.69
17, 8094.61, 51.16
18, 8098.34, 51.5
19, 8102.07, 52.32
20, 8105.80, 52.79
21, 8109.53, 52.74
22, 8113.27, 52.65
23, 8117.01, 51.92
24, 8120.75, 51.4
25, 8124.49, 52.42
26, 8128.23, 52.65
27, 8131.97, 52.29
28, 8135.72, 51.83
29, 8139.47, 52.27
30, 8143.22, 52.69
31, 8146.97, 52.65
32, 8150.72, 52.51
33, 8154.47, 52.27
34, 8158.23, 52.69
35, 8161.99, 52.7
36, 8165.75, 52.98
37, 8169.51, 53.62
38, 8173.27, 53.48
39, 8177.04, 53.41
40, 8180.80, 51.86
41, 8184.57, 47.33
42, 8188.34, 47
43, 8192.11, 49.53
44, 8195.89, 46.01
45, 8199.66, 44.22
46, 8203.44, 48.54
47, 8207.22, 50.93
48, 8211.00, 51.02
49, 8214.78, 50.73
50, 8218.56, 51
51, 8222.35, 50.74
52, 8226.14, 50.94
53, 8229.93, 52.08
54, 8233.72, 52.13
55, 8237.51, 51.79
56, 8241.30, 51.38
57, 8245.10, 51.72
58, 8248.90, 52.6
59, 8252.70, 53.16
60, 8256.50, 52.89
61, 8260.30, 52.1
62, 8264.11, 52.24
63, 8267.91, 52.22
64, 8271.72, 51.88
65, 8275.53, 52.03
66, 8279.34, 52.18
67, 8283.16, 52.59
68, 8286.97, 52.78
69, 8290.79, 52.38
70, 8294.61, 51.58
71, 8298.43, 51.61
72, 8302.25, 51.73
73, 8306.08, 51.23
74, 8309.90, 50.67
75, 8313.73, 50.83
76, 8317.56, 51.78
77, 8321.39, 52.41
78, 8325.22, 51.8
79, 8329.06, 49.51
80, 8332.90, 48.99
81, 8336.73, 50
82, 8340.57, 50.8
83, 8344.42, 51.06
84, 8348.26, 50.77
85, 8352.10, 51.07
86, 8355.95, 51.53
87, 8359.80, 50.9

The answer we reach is 51.7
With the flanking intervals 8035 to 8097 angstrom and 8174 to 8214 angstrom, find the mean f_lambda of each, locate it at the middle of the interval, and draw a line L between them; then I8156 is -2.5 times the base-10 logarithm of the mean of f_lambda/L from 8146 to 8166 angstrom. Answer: -0.06 mag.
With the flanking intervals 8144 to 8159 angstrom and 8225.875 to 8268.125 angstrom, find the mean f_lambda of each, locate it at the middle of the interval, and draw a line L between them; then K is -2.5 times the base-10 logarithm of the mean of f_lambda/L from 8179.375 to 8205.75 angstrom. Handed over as 0.10 mag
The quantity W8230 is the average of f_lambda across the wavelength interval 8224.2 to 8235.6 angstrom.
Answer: 51.7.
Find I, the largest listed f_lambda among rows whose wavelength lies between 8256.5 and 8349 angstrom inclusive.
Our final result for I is 52.89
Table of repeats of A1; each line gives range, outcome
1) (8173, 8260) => 50.6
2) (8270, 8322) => 51.8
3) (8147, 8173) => 52.8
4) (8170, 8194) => 50.6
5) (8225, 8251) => 51.8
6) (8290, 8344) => 51.1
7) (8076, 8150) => 52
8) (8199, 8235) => 50.4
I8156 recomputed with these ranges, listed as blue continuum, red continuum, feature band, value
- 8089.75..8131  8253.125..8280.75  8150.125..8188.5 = 0.00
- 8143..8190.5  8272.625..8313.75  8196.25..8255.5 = 0.02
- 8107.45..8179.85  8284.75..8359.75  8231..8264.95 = -0.01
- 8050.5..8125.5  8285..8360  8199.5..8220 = 0.04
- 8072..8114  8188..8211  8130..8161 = -0.05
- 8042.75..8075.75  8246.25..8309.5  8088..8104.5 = 0.01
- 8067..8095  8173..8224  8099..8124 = -0.03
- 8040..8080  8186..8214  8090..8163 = -0.04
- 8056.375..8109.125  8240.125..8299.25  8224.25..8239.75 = 0.01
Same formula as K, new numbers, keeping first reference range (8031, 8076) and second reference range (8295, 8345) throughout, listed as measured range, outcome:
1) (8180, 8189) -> 0.06 mag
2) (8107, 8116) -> -0.02 mag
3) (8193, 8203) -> 0.12 mag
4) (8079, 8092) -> 0.01 mag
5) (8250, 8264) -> -0.03 mag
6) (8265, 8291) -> -0.03 mag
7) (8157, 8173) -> -0.03 mag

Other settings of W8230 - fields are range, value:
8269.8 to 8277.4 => 51.9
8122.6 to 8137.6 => 52.3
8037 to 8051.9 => 51.9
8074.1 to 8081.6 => 52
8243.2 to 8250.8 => 52.1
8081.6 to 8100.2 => 51.2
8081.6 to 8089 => 51.4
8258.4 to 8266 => 52.1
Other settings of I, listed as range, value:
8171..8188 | 53.48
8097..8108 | 52.79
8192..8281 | 53.16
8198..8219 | 51.02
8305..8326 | 52.41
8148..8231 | 53.62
